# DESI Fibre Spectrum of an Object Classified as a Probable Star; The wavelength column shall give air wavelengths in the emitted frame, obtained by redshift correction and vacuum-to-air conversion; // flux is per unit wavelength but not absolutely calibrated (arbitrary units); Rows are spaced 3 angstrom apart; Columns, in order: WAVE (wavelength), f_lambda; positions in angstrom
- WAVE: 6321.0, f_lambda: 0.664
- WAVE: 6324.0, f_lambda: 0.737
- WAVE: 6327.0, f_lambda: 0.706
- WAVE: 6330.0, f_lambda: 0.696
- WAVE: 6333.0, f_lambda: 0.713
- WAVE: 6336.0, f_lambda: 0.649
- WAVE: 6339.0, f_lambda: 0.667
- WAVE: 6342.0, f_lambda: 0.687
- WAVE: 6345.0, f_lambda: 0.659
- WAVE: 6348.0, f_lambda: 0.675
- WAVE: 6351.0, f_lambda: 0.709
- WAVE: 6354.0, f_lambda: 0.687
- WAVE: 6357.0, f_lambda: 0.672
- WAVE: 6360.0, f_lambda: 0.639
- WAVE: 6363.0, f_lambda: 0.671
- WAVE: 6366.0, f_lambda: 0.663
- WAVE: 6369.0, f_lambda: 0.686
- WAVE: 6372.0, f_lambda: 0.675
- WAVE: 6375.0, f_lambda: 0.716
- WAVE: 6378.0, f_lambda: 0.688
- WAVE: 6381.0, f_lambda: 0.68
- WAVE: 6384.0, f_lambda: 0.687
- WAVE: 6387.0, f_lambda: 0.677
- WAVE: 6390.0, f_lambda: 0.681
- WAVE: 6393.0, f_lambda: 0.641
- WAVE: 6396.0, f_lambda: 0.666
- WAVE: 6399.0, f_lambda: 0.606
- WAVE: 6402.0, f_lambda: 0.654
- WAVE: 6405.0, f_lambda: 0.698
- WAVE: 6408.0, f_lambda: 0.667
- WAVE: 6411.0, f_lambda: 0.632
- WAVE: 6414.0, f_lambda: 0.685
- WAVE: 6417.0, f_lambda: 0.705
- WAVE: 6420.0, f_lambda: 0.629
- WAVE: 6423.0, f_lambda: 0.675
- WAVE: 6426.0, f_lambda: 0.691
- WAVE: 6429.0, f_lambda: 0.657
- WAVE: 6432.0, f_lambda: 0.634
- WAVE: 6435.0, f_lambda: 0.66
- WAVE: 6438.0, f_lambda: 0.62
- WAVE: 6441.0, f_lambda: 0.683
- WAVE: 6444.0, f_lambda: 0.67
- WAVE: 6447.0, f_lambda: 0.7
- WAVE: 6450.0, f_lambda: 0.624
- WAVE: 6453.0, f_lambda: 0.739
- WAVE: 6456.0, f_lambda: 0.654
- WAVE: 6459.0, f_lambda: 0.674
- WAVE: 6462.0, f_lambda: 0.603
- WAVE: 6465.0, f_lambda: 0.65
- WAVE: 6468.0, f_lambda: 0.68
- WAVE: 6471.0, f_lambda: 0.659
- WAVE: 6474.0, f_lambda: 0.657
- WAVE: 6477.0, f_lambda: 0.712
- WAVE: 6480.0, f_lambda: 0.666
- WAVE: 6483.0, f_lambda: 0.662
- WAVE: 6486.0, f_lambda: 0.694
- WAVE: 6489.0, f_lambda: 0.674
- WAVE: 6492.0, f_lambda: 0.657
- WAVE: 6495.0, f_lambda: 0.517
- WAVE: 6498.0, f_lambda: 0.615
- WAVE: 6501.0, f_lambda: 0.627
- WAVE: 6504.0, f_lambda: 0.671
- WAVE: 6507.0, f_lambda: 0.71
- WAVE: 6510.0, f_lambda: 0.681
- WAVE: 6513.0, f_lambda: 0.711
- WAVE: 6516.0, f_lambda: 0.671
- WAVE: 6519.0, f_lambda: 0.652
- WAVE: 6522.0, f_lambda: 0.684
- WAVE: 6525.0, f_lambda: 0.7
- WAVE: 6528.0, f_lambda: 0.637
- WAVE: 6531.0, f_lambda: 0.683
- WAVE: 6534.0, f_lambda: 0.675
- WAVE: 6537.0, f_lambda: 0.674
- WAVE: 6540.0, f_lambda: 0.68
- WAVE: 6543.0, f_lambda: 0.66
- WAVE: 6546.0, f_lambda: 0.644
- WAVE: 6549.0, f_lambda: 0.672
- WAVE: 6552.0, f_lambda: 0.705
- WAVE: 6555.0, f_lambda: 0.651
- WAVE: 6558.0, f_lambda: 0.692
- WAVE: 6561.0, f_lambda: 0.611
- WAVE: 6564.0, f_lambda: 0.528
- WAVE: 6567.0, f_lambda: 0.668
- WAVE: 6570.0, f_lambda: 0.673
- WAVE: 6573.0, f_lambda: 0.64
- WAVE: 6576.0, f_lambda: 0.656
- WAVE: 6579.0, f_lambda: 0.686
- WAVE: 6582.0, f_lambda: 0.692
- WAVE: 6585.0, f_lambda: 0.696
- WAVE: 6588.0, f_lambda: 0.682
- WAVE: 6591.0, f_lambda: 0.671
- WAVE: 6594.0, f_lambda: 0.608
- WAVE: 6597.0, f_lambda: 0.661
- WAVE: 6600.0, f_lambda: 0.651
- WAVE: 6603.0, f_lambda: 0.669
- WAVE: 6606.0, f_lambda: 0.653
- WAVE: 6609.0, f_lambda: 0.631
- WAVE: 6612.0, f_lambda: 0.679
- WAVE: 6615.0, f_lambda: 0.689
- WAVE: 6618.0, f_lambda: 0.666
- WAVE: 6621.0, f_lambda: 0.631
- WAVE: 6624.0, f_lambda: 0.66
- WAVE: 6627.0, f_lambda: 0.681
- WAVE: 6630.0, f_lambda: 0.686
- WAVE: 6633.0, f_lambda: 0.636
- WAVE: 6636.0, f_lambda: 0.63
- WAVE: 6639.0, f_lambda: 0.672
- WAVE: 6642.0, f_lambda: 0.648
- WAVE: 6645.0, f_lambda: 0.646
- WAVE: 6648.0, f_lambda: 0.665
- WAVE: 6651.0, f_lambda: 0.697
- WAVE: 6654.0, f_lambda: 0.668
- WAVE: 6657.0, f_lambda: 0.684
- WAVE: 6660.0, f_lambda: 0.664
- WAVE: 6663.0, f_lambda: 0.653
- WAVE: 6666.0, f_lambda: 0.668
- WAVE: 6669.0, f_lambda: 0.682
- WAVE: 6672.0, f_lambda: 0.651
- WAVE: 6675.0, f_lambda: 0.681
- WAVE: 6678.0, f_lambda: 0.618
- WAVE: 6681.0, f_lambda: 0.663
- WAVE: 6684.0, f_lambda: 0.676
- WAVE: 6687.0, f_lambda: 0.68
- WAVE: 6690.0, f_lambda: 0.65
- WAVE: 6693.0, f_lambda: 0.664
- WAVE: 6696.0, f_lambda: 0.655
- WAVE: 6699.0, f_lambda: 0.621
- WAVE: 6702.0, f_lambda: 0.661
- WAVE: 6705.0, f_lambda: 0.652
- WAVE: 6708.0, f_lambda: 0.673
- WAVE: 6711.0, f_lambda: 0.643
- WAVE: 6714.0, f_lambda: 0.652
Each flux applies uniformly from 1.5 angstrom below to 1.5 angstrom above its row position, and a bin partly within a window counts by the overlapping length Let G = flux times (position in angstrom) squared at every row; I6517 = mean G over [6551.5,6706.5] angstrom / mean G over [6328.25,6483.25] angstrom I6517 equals 1.1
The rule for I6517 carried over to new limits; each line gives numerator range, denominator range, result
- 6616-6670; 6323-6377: 1.06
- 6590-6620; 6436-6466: 1.04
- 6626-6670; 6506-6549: 1.02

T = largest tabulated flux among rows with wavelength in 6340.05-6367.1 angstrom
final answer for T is 0.709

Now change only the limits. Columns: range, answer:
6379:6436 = 0.705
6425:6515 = 0.739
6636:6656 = 0.697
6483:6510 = 0.71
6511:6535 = 0.711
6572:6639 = 0.696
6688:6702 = 0.664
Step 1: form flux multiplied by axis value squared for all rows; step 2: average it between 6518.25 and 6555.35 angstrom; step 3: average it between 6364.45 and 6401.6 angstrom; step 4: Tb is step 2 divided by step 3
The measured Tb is 1.05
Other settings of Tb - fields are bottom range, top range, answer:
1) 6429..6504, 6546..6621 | 1.04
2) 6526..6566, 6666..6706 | 1.05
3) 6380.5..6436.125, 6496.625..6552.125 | 1.05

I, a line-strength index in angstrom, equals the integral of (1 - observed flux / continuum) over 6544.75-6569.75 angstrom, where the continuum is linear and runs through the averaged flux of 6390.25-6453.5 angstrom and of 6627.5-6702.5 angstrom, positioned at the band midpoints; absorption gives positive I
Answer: 0.5 angstrom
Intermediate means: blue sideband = 0.663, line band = 0.648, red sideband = 0.661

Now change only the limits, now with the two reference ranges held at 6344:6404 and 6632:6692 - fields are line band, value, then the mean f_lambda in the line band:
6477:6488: -0.2 angstrom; 0.679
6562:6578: 0.7 angstrom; 0.634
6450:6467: 0.2 angstrom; 0.661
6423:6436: 0.2 angstrom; 0.662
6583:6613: 0.2 angstrom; 0.66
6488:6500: 1.0 angstrom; 0.614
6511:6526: -0.4 angstrom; 0.683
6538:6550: 0.0 angstrom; 0.664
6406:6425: 0.1 angstrom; 0.667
